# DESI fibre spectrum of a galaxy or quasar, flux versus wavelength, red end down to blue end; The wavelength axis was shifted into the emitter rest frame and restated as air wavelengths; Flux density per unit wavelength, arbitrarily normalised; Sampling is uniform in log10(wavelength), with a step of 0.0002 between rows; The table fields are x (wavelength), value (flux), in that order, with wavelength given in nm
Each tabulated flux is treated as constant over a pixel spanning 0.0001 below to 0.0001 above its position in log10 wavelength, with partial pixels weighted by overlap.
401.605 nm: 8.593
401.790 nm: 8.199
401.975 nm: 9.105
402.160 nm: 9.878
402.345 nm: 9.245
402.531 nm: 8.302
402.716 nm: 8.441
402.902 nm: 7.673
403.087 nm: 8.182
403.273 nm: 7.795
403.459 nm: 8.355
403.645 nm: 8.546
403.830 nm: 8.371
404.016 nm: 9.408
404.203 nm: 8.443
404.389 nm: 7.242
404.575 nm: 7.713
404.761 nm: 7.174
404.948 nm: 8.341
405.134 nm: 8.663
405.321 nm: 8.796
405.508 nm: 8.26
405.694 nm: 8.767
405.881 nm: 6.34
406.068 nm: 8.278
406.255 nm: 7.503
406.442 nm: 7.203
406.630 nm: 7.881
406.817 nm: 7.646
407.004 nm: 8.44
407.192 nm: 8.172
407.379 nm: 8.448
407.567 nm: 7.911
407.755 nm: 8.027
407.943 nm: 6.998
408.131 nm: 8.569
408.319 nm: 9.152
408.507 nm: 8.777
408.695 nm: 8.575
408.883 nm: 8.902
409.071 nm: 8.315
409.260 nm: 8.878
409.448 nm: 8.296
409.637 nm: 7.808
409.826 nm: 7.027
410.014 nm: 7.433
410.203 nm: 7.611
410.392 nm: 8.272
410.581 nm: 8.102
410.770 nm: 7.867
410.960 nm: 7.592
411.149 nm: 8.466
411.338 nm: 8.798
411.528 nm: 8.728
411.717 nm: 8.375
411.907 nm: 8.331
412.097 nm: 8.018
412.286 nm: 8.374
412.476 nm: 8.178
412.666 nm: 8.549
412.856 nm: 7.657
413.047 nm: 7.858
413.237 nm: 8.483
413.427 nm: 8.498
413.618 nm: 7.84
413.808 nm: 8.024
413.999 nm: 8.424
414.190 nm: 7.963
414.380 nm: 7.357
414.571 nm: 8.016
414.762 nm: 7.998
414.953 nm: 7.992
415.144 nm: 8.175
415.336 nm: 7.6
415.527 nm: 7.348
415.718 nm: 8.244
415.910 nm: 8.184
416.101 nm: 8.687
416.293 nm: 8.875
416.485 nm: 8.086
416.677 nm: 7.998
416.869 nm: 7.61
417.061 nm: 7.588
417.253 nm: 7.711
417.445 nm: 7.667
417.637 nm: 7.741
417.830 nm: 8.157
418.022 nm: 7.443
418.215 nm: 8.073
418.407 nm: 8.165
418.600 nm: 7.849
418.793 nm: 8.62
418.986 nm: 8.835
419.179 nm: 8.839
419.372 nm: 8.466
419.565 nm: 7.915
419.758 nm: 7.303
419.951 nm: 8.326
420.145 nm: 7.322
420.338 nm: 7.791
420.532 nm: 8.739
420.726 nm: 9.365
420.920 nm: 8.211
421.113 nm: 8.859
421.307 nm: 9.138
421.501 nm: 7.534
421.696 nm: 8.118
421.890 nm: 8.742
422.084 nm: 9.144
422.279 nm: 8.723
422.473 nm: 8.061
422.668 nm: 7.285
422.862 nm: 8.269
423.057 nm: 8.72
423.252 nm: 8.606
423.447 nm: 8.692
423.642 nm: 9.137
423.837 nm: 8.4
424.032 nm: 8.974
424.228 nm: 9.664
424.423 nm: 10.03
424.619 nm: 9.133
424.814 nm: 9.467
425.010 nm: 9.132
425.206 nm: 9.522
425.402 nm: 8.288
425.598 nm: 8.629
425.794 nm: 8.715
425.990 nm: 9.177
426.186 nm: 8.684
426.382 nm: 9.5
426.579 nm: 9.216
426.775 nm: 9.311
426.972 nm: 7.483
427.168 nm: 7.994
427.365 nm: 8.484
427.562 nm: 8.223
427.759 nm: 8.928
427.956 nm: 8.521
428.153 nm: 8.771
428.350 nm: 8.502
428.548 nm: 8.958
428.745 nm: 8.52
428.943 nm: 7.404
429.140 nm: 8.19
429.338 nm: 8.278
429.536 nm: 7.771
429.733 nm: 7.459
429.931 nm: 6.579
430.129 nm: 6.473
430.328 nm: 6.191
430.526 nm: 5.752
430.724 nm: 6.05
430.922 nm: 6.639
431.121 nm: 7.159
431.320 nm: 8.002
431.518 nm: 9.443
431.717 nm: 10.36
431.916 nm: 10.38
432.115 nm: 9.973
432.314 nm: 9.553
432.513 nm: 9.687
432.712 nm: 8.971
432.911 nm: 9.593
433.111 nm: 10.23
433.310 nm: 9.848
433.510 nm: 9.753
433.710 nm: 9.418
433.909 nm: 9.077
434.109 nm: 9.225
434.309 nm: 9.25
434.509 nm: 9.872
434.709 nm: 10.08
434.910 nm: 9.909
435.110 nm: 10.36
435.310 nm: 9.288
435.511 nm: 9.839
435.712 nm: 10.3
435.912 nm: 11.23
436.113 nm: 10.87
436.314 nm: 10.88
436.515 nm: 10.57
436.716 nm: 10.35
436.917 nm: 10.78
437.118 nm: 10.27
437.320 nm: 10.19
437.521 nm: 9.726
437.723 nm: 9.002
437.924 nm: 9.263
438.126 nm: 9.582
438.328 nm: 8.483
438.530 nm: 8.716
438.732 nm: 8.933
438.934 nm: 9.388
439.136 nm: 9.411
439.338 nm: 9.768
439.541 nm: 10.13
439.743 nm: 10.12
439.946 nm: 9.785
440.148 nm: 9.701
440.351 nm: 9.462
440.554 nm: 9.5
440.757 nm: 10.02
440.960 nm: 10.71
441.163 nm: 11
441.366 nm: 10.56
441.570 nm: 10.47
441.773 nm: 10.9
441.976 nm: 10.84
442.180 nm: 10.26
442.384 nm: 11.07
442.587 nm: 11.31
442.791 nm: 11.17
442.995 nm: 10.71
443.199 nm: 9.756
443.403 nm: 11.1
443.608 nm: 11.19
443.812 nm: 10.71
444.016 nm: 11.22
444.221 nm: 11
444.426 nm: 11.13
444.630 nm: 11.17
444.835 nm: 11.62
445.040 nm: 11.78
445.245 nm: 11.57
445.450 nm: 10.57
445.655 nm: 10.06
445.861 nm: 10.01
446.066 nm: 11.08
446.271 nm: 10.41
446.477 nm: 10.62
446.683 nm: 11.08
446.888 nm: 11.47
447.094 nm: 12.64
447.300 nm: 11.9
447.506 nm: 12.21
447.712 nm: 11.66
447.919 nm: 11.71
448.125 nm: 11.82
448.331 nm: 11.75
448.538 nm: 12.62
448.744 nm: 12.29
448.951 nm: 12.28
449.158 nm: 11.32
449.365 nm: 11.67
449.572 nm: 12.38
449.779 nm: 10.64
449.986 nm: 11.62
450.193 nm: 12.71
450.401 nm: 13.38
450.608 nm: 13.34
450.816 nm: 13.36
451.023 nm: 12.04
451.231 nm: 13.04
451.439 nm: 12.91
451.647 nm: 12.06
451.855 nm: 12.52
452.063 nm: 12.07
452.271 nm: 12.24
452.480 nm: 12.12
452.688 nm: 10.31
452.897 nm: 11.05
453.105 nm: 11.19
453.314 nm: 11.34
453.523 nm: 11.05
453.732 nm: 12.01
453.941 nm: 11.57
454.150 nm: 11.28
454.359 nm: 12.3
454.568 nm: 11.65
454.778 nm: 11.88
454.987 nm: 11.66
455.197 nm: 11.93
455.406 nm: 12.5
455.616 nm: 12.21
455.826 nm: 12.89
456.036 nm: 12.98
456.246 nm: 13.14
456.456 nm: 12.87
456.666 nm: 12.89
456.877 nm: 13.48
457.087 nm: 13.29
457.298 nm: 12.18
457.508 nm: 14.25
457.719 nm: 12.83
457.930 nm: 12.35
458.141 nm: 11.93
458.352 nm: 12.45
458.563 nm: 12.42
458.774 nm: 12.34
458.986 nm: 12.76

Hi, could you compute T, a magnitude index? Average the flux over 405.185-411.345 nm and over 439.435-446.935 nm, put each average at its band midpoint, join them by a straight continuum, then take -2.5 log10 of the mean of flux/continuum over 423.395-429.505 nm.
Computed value 0.08 mag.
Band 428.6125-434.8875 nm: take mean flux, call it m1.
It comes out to 8.58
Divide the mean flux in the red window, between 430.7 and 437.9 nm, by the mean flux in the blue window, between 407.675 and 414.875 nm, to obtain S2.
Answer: 1.18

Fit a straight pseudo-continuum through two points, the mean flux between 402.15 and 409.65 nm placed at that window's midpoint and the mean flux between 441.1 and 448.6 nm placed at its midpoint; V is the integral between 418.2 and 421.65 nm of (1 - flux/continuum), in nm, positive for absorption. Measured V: 0.36 nm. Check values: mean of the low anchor 8.22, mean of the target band 8.3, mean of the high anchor 11.1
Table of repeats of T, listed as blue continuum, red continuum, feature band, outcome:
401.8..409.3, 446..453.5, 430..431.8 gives 0.380 mag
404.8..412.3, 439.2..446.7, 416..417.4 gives 0.086 mag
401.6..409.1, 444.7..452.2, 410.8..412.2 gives 0.058 mag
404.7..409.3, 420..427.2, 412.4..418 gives 0.055 mag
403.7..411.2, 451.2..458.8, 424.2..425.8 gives 0.051 mag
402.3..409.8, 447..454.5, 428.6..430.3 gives 0.323 mag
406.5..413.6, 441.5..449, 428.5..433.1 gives 0.216 mag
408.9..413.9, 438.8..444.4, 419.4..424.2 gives 0.065 mag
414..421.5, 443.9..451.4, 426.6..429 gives 0.104 mag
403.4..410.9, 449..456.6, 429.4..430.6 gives 0.434 mag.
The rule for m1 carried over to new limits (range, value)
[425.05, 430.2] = 8.39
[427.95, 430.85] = 7.52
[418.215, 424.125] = 8.4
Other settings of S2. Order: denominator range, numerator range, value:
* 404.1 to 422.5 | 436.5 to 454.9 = 1.36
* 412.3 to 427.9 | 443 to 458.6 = 1.42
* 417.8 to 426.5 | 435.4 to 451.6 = 1.27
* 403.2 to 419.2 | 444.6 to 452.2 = 1.46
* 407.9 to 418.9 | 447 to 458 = 1.51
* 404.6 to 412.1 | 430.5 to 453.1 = 1.31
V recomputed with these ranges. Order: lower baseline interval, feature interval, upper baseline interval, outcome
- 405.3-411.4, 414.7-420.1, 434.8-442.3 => 0.38 nm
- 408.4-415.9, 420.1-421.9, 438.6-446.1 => 0.09 nm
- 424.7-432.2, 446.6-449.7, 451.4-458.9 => -0.20 nm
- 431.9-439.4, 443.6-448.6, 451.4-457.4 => -0.10 nm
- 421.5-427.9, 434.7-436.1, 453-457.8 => -0.03 nm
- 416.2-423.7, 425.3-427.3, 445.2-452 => 0.08 nm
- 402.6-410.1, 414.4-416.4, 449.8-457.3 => 0.19 nm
